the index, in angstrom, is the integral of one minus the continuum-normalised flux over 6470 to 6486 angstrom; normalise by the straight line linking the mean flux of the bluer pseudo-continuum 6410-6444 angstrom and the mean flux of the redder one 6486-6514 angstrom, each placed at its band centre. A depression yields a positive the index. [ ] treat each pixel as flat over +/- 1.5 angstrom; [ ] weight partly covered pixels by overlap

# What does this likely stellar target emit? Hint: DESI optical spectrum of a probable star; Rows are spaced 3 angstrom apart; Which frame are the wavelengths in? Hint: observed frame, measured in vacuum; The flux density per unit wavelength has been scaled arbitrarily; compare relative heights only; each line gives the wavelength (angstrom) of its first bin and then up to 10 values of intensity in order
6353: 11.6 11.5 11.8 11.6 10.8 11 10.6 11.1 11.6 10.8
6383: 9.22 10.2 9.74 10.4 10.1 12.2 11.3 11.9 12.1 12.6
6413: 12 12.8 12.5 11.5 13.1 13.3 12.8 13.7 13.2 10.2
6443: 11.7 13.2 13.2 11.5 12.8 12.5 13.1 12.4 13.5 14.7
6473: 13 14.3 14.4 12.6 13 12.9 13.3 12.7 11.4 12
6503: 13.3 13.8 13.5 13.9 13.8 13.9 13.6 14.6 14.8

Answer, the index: -0.9 angstrom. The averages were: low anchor 12.5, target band 13.6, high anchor 13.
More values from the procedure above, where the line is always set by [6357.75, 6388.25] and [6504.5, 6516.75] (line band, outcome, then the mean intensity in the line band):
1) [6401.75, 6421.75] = -1.0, 12.2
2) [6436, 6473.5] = -0.3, 12.7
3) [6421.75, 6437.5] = -1.3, 13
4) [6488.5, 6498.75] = 0.7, 12.5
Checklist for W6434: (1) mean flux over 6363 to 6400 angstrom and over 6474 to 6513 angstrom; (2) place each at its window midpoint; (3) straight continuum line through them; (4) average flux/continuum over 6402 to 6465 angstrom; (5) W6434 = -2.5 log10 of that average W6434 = -0.059 mag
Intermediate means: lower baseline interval 10.7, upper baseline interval 13.2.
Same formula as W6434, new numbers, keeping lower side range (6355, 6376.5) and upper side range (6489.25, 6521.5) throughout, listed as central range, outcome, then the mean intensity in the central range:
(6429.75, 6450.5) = -0.03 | 12.6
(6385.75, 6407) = 0.07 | 11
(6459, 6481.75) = -0.07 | 13.5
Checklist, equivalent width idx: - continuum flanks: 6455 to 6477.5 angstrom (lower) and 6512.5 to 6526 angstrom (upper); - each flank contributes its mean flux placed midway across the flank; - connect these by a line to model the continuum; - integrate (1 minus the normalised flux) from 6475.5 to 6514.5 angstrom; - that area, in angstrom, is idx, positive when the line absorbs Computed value 1.5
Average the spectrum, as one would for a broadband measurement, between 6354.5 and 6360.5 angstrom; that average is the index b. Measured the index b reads 11.7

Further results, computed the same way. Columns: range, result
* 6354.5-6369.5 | 11.3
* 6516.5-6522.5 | 13.8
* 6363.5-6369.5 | 10.9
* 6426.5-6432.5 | 13.1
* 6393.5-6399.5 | 11.1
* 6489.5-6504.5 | 12.5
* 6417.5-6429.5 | 12.6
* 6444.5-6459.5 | 12.6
